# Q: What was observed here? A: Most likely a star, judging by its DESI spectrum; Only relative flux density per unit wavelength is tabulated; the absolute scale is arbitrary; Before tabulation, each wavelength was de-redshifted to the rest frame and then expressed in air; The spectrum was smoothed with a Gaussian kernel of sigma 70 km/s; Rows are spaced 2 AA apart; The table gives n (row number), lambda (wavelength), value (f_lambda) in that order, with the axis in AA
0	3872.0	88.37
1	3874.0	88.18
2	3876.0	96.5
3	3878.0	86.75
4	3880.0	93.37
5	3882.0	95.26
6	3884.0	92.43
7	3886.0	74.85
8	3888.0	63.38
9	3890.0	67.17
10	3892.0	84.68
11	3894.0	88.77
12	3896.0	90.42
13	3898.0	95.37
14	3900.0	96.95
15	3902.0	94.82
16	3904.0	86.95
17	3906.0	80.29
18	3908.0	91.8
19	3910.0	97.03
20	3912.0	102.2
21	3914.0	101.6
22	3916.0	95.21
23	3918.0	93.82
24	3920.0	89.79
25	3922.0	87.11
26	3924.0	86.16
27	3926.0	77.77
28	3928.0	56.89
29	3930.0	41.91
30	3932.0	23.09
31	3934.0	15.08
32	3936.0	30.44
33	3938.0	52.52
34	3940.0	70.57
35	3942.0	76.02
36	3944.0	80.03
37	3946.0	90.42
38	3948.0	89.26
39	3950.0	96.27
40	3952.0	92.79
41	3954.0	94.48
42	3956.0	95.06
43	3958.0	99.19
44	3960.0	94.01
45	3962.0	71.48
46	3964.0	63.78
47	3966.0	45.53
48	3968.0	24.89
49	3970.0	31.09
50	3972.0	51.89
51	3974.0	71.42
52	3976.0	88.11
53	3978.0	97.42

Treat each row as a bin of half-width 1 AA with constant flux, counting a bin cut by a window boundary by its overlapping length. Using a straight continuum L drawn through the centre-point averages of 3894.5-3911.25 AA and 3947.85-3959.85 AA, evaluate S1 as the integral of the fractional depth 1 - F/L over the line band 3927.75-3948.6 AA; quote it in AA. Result 8.36 AA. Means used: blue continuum 91.8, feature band 56.3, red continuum 94.8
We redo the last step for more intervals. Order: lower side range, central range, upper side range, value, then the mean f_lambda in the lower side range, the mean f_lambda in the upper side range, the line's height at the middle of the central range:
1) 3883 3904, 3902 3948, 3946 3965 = 6.34 AA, 85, 88.6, 86.8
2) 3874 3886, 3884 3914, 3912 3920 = 2.11 AA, 91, 96.7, 94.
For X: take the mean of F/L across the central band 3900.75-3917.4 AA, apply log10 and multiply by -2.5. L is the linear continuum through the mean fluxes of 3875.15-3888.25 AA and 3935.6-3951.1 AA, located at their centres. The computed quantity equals -0.15 mag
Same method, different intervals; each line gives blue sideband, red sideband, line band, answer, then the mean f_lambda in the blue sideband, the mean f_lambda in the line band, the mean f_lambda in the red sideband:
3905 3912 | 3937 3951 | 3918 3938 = 0.42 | 91.5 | 58.1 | 79.3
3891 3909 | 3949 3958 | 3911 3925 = -0.02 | 90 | 93.7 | 95.2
